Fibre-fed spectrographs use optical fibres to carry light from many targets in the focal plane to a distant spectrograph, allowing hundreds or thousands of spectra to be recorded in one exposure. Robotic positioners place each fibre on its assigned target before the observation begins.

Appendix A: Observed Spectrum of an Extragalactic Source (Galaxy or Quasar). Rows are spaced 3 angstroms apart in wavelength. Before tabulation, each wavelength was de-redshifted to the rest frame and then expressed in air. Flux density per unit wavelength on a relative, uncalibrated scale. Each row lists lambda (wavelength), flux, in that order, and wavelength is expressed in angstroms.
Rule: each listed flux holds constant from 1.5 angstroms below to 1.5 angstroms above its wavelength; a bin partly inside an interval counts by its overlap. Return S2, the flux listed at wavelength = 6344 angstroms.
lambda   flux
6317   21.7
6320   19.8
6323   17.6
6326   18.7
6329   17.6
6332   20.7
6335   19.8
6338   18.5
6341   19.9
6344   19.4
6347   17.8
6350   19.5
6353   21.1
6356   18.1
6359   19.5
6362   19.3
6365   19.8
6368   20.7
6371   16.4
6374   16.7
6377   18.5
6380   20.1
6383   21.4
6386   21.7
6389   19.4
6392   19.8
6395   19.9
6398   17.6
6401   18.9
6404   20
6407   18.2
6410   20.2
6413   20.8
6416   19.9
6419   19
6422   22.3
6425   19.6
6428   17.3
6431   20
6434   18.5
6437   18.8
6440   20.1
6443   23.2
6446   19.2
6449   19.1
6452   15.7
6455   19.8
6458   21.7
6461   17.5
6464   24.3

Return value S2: 19.4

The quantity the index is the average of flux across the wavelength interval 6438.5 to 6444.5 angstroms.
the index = 21.7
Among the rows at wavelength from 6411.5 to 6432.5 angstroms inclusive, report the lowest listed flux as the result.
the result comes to 17.3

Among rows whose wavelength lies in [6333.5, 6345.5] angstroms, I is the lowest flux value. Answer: 18.5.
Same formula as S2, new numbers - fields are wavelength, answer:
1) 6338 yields 18.5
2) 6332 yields 20.7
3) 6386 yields 21.7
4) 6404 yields 20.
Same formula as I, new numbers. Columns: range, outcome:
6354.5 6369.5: 18.1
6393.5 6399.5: 17.6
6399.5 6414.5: 18.2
